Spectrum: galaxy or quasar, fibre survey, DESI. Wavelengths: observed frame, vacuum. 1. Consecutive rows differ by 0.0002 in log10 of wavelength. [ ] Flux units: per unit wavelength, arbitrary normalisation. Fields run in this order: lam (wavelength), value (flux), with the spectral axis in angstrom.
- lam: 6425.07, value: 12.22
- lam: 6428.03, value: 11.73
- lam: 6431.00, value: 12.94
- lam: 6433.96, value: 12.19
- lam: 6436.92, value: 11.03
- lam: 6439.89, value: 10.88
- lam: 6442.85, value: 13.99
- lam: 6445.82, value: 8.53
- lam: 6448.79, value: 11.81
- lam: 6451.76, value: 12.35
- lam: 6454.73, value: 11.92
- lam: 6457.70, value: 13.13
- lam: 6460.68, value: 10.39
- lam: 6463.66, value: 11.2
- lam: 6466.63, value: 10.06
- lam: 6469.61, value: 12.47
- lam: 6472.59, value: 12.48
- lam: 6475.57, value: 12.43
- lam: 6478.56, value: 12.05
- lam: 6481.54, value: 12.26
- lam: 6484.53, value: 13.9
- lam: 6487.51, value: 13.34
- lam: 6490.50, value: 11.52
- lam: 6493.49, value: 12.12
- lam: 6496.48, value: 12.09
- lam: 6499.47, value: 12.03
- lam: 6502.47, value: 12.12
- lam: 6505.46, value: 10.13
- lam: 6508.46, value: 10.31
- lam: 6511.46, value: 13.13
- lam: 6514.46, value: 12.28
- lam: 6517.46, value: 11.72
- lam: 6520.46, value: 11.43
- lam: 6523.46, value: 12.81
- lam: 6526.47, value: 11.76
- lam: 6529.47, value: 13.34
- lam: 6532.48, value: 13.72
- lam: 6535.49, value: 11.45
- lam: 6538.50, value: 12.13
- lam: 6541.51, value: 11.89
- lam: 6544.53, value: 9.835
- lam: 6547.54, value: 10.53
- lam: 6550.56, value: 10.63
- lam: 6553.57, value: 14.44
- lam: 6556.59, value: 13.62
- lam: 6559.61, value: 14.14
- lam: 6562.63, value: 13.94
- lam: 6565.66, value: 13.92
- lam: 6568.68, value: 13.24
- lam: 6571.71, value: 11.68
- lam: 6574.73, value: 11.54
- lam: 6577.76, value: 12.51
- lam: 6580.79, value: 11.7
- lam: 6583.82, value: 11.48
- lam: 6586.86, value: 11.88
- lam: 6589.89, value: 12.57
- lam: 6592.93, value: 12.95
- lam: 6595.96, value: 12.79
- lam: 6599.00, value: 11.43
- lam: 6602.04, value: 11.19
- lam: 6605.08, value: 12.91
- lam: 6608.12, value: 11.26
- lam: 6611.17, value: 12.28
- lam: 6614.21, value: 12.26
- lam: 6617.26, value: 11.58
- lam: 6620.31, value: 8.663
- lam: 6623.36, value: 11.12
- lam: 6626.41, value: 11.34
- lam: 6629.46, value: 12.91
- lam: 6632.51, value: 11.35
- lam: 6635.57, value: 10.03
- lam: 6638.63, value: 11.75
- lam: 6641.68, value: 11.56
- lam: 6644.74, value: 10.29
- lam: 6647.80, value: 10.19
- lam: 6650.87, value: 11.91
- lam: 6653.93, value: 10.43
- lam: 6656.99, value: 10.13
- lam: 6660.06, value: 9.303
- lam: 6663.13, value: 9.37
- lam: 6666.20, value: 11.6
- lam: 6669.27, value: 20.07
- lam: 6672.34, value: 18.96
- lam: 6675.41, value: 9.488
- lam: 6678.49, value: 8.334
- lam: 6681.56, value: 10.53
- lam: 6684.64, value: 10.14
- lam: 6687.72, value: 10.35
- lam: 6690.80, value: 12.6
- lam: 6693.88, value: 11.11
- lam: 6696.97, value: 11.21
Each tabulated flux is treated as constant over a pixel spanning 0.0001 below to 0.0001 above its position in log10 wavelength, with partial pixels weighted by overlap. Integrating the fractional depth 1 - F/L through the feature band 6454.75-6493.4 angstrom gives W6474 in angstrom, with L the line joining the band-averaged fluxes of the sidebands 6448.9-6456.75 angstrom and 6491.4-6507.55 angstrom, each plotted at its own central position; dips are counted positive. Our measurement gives -0.6 angstrom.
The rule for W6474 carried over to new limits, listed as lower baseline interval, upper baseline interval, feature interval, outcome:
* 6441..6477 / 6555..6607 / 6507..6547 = 0.8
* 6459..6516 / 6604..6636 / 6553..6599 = -4.5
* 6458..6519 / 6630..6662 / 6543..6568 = -2.7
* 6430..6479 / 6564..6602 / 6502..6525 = 0.5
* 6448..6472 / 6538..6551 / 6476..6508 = -1.9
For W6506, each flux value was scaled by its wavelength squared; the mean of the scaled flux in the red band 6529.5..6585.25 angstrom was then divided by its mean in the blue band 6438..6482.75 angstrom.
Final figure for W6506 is 1.09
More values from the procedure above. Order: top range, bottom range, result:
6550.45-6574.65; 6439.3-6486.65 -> 1.15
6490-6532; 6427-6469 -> 1.05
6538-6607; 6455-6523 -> 1.06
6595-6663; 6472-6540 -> 0.95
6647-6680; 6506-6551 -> 1.05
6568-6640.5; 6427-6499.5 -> 1.03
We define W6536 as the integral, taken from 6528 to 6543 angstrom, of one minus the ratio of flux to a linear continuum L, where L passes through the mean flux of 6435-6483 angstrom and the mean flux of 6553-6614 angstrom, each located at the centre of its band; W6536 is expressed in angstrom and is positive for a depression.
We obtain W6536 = -0.4 angstrom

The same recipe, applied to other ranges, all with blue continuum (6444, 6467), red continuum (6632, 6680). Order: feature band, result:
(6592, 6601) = -0.6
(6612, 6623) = 0.5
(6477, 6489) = -1.7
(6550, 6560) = -1.7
